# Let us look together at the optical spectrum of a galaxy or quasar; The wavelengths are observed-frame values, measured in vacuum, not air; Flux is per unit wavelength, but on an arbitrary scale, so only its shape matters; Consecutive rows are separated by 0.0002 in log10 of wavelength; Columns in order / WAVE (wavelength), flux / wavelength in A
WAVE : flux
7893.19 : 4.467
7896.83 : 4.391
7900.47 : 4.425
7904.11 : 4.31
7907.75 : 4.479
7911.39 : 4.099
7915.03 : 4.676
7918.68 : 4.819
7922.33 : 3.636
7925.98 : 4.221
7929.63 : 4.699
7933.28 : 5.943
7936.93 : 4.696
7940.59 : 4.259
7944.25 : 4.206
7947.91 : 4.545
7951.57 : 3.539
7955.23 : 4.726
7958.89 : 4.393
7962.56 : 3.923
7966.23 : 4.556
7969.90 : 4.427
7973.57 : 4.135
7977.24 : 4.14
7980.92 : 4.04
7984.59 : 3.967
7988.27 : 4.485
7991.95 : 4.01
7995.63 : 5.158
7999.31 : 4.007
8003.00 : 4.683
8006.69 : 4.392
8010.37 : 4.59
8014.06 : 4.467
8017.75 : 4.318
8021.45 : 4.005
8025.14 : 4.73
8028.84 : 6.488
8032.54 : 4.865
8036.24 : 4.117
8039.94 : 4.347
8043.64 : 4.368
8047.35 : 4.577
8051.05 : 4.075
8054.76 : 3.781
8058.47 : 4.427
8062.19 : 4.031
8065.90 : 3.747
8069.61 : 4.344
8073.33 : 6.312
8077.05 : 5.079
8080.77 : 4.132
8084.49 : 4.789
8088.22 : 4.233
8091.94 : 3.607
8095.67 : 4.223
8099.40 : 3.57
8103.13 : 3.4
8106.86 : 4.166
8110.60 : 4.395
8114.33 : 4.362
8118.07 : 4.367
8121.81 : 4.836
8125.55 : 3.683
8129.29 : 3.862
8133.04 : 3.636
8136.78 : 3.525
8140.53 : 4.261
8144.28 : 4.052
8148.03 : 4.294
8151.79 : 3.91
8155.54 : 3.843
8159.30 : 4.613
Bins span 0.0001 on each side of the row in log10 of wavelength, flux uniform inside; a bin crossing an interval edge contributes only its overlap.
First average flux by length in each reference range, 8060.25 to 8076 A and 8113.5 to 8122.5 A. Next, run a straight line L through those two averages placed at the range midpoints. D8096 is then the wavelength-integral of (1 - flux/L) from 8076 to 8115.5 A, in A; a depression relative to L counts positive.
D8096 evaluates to 3.5 A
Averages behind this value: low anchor 4.63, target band 4.16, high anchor 4.5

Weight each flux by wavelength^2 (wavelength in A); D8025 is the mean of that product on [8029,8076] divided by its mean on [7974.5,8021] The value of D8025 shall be 1.05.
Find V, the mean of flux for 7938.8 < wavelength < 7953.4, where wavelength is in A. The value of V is 4.14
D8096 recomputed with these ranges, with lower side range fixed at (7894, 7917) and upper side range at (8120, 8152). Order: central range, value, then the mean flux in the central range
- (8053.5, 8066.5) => 0.34 A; 4.03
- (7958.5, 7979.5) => 0.22 A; 4.25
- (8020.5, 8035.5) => -2.94 A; 5.02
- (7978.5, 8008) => -0.60 A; 4.34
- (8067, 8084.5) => -3.33 A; 4.9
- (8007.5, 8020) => -0.65 A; 4.44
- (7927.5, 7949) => -1.86 A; 4.72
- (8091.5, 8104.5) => 1.13 A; 3.72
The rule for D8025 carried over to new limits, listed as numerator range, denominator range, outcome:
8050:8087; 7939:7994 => 1.09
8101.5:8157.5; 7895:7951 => 0.95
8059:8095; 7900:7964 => 1.05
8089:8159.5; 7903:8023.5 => 0.96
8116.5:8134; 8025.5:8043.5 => 0.86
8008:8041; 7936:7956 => 1.11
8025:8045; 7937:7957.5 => 1.15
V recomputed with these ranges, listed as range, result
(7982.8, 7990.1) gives 4.23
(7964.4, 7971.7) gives 4.49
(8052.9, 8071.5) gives 4.07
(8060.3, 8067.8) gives 3.89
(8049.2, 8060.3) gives 4.09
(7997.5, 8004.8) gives 4.34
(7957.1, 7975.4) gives 4.29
